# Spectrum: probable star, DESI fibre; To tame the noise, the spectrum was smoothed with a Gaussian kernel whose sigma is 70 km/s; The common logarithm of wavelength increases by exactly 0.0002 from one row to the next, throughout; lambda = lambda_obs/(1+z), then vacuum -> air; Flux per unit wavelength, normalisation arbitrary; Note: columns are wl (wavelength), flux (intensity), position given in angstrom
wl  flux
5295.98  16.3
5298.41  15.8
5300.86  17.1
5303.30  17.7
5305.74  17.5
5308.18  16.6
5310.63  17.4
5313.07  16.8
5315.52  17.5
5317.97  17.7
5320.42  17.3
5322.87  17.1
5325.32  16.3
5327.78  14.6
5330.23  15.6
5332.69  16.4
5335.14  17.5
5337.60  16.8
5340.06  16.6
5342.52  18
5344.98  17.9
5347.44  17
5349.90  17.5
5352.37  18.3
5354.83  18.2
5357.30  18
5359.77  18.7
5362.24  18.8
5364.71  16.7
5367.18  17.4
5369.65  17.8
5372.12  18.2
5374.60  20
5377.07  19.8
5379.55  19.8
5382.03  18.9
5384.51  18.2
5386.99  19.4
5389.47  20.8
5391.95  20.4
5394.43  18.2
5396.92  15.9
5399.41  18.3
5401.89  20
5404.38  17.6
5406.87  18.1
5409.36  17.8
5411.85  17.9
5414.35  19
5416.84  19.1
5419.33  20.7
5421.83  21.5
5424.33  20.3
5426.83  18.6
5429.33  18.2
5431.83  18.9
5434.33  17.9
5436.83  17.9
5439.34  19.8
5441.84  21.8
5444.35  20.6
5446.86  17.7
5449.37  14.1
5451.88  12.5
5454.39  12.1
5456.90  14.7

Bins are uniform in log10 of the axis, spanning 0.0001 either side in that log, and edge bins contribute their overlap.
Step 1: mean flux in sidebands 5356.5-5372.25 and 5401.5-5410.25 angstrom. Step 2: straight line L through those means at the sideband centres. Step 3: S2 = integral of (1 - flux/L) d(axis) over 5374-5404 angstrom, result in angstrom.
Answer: -1.6 angstrom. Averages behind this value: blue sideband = 17.9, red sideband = 18.2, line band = 19.1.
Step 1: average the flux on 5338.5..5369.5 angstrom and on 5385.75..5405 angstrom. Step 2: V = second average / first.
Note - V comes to 1.06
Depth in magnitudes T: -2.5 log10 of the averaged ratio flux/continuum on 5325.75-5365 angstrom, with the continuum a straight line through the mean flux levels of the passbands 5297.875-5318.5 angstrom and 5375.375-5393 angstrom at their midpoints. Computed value 0.07 mag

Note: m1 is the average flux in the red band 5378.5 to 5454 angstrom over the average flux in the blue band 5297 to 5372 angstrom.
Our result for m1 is 1.08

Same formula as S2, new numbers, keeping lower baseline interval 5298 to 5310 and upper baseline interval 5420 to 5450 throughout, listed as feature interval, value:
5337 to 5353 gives 0.21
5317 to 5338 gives 1.00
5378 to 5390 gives -0.70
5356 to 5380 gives -0.60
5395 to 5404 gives 0.24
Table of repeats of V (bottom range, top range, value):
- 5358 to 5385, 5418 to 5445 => 1.06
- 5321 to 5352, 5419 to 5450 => 1.14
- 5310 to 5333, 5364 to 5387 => 1.12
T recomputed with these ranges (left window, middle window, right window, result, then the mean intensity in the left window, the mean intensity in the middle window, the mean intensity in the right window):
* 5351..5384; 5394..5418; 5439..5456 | -0.03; 18.5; 18.2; 16.7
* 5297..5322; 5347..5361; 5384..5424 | 0.00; 17.1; 18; 19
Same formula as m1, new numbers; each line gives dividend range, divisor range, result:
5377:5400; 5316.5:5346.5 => 1.13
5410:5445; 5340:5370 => 1.09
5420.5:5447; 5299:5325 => 1.13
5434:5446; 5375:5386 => 1.02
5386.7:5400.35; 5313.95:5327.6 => 1.11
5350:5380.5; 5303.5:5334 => 1.10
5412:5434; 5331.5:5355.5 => 1.11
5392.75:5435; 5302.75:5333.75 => 1.12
